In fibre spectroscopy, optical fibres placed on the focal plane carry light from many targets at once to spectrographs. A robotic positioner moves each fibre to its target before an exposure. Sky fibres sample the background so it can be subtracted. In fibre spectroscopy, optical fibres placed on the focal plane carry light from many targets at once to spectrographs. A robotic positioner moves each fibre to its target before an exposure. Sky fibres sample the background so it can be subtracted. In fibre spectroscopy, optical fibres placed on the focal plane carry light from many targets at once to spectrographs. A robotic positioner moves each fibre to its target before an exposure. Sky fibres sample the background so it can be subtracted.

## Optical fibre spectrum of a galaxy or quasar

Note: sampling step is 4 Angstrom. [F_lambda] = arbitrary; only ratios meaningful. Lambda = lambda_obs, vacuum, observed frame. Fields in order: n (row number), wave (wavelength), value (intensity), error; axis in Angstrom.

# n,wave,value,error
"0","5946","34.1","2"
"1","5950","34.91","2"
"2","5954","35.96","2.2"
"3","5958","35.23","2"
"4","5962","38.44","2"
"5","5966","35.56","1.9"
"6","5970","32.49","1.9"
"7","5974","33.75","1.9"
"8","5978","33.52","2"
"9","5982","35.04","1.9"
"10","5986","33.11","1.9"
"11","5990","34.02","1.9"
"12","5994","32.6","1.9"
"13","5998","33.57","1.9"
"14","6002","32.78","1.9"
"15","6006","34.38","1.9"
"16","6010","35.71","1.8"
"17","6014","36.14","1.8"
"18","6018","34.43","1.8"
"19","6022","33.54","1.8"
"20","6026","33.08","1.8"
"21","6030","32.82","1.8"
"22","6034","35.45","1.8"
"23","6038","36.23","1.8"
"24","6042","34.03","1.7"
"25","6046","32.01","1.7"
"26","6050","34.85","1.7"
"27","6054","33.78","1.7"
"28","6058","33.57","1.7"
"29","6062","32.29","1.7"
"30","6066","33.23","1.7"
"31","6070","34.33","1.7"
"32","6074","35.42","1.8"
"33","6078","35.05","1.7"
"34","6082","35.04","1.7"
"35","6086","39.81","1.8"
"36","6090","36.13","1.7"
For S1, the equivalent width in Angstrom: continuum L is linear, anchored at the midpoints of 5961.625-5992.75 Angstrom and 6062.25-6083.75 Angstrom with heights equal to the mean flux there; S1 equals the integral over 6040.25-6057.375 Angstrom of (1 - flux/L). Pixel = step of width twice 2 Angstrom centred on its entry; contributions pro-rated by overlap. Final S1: 0.4 Angstrom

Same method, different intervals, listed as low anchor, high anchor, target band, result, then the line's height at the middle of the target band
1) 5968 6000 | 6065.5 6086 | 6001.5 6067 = 0.72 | 34.4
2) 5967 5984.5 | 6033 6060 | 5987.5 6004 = 0.33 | 33.9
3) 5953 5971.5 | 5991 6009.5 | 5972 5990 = 0.37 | 34.6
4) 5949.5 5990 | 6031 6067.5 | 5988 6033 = 0.49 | 34.3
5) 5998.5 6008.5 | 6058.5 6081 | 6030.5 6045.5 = -0.35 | 33.9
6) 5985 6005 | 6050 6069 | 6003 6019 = -0.84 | 33.3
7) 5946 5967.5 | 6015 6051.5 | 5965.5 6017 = 1.52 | 35.1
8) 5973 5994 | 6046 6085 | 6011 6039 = -0.43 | 34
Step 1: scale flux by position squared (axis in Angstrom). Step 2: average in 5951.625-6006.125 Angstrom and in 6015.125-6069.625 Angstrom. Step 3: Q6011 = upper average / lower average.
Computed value 1.01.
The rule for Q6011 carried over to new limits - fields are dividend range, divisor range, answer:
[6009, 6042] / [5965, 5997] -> 1.04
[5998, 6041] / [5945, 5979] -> 1.00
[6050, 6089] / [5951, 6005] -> 1.04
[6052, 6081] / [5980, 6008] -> 1.04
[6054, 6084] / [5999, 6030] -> 1.02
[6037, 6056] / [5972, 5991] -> 1.03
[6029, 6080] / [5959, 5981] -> 1.01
